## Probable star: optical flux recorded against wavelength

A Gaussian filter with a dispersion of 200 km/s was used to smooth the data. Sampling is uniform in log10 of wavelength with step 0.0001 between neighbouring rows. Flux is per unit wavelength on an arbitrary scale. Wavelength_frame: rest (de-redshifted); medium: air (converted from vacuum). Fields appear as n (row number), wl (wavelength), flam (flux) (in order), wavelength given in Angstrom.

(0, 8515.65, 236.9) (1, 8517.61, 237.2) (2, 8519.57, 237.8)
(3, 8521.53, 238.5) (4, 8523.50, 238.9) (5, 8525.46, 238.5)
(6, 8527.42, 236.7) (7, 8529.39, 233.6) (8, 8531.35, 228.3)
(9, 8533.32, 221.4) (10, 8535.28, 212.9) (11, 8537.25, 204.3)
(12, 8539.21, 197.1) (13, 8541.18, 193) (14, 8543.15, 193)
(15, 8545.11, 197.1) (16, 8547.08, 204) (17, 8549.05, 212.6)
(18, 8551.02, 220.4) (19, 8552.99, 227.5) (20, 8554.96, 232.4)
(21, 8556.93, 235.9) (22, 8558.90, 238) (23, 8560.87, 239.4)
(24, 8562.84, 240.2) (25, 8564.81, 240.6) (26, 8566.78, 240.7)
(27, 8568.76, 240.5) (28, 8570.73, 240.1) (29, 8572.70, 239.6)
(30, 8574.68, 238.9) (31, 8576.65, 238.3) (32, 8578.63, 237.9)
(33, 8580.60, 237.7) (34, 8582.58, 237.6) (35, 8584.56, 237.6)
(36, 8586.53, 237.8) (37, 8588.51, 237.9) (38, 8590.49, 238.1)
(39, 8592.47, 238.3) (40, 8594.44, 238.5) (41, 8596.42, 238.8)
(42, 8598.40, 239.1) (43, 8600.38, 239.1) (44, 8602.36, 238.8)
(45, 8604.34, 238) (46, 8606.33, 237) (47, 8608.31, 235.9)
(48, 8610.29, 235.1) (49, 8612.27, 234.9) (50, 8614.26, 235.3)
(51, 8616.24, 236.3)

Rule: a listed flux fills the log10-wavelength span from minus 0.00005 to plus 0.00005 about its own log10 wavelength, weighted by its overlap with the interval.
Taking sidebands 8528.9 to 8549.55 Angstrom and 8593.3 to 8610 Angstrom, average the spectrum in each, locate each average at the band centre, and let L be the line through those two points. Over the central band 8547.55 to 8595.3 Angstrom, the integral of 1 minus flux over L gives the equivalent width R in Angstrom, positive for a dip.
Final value -2.6 Angstrom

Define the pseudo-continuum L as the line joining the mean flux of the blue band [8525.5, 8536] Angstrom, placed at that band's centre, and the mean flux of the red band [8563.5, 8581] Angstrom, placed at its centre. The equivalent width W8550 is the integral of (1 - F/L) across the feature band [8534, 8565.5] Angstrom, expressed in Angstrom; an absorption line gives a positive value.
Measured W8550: 2.1 Angstrom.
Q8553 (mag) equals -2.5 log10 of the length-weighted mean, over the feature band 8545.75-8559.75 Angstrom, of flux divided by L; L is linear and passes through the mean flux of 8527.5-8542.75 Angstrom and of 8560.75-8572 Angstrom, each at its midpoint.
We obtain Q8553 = 0.03 mag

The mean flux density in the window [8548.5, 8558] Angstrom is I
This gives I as 226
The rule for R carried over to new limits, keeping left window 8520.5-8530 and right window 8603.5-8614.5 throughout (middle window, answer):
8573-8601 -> -0.2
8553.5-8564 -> 0.0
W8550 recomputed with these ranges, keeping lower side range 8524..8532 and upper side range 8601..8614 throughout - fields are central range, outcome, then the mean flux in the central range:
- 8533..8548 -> 2.1 Angstrom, 202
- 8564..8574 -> -0.2 Angstrom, 240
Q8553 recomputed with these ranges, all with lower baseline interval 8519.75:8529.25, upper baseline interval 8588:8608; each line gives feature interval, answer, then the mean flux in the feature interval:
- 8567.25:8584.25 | 0.00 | 239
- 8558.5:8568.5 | -0.01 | 240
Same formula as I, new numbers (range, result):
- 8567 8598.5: 239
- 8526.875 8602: 229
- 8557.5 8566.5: 240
